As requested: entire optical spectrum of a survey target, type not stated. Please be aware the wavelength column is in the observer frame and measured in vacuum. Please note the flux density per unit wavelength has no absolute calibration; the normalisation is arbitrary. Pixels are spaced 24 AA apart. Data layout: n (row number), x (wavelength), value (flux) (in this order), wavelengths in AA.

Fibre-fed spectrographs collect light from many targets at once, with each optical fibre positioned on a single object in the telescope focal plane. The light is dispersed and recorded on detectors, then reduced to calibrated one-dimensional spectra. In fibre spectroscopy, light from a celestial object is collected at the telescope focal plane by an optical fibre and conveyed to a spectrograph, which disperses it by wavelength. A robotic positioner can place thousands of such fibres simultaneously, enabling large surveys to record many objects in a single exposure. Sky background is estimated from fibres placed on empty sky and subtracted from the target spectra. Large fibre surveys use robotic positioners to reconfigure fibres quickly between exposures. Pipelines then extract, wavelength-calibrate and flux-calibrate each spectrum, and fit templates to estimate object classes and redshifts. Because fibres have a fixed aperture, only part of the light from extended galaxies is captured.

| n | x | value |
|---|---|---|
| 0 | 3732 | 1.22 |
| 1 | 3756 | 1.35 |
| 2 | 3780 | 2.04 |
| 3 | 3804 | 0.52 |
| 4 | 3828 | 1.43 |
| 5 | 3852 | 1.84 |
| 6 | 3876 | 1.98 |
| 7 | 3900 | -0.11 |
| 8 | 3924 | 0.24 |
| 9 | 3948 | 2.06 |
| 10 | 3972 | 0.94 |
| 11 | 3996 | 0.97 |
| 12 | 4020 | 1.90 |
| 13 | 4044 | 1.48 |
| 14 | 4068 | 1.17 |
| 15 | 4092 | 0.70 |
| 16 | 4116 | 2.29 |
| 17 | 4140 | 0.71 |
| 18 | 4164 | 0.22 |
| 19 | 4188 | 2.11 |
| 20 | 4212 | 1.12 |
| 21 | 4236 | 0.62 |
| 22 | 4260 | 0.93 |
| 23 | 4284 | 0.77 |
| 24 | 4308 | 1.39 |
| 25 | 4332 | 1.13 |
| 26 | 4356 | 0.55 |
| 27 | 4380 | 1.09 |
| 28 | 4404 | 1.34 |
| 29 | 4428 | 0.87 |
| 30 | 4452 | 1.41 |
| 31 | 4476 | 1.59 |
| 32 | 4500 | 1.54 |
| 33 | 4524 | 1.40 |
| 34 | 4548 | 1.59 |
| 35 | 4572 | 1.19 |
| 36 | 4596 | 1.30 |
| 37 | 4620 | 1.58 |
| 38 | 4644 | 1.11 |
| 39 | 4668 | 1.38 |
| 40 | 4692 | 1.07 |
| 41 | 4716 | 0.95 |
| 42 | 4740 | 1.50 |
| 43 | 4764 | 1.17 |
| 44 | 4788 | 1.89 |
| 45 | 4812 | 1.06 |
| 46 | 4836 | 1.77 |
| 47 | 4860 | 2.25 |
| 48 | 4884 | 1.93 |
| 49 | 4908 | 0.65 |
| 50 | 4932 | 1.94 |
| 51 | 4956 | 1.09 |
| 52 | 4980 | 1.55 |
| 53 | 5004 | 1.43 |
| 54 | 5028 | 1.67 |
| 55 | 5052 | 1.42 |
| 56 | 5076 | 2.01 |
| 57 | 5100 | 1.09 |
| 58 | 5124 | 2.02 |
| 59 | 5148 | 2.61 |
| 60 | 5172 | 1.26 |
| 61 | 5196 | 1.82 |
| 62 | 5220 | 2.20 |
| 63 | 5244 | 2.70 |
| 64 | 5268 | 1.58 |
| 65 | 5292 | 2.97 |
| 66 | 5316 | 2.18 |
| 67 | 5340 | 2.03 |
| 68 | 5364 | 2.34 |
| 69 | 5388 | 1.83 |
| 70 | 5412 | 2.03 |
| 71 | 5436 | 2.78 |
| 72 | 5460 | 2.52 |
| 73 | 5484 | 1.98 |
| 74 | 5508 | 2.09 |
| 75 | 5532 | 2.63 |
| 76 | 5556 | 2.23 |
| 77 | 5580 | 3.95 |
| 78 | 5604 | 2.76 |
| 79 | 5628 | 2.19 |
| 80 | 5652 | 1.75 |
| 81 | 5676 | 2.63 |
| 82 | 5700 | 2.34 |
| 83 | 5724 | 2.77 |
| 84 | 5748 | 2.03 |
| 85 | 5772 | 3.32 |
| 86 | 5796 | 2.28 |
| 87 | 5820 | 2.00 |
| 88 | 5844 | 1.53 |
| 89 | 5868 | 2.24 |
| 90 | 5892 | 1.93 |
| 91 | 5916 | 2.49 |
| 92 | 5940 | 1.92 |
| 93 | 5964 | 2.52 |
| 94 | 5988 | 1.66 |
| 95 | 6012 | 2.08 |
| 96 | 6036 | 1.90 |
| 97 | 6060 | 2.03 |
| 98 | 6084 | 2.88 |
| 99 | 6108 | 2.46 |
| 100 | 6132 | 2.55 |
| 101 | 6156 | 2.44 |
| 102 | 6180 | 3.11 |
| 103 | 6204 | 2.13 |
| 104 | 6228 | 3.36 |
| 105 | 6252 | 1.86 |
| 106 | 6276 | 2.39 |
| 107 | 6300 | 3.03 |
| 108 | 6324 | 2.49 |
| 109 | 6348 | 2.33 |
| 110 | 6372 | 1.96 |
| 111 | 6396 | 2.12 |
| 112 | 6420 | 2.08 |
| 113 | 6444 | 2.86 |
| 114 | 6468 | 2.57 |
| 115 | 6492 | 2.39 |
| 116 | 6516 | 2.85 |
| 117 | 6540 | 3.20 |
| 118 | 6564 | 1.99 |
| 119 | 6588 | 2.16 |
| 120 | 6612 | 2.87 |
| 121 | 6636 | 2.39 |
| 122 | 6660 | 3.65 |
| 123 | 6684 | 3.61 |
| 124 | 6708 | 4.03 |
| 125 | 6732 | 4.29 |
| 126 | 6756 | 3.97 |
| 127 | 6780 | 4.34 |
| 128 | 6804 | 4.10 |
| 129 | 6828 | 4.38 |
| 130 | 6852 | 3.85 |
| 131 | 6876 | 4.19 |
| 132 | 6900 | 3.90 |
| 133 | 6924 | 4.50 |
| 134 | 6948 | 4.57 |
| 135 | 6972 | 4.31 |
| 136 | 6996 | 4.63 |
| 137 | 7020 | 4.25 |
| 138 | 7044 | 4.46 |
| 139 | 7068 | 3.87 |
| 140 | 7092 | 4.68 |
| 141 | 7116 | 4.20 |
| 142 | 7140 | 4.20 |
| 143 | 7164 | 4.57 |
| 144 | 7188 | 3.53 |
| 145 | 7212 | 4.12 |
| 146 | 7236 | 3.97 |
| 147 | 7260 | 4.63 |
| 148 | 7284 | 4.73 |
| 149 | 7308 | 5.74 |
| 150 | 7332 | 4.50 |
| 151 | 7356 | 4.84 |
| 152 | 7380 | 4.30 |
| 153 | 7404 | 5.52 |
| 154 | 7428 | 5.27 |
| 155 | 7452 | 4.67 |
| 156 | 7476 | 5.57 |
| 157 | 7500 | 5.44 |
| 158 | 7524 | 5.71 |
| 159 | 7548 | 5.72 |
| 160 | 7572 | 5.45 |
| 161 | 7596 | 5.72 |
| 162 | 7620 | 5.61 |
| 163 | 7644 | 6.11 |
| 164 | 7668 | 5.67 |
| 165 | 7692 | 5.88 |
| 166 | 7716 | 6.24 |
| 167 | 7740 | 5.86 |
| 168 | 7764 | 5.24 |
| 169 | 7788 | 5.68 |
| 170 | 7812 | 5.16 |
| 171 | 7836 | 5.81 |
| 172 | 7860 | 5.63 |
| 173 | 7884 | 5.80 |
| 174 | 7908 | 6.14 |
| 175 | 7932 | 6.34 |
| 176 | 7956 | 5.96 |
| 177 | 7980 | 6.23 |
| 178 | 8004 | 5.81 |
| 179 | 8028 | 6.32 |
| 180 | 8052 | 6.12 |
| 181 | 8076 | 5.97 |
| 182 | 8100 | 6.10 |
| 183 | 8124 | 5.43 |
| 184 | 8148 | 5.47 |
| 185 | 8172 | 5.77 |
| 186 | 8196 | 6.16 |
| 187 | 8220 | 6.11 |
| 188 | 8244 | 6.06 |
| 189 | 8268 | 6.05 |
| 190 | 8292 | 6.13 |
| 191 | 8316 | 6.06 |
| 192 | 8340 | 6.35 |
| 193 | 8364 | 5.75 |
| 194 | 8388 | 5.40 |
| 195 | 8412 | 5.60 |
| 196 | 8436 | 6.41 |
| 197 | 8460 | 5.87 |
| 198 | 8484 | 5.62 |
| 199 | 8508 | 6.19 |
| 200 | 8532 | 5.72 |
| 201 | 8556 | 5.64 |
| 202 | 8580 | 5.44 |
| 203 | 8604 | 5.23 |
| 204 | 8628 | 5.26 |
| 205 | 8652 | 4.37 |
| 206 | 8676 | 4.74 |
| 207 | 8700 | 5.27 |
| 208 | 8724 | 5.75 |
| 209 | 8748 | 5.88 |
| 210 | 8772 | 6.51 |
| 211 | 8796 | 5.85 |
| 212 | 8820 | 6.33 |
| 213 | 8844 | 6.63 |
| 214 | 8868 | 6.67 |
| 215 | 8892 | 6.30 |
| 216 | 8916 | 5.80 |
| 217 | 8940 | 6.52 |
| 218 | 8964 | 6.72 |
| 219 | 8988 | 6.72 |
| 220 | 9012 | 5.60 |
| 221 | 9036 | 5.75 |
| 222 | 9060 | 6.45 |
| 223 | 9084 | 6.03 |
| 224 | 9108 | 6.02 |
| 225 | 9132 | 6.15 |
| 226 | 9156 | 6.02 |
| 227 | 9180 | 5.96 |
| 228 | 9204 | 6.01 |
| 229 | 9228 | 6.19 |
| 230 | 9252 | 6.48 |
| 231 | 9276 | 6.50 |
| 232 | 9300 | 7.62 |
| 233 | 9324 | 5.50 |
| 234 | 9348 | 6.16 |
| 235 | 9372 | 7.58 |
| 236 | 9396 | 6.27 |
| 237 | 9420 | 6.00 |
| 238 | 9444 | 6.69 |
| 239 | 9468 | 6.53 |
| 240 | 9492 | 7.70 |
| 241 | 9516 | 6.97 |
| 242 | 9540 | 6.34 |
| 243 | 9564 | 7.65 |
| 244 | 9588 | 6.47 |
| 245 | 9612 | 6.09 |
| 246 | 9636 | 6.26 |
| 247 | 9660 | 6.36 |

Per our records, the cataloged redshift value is 0.67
